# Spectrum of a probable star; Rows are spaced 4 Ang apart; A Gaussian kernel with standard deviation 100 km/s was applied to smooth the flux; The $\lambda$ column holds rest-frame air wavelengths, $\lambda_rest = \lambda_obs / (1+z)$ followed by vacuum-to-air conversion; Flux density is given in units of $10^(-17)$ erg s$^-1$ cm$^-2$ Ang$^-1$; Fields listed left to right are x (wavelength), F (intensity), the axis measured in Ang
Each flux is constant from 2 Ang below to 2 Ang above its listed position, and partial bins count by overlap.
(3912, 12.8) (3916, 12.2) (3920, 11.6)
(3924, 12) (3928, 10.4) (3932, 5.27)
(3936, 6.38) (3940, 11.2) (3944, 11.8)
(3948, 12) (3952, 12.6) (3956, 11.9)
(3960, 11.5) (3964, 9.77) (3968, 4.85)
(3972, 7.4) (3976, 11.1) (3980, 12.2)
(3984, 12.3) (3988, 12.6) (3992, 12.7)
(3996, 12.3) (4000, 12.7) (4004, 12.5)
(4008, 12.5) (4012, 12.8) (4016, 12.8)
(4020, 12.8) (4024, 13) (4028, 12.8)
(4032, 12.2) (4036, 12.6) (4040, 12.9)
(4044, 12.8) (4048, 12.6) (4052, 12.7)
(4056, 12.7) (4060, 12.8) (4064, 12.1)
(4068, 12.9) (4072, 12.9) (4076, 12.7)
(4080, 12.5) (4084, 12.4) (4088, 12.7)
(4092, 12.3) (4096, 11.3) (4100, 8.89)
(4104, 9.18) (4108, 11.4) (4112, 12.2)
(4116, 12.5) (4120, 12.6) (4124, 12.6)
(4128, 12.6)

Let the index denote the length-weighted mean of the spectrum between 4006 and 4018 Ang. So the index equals 12.7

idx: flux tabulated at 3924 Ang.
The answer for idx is 12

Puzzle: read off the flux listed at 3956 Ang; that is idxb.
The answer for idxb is 11.9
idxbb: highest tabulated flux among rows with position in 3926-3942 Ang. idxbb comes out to 11.2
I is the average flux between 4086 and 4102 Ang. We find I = 11.3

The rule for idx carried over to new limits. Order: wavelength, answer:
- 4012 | 12.8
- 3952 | 12.6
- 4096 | 11.3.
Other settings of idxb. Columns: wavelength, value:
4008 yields 12.5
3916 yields 12.2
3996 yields 12.3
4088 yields 12.7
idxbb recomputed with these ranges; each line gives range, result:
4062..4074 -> 12.9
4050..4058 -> 12.7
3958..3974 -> 11.5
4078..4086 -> 12.5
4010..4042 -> 13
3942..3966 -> 12.6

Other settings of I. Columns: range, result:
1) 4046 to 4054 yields 12.6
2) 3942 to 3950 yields 11.9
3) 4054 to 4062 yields 12.8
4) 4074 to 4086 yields 12.5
